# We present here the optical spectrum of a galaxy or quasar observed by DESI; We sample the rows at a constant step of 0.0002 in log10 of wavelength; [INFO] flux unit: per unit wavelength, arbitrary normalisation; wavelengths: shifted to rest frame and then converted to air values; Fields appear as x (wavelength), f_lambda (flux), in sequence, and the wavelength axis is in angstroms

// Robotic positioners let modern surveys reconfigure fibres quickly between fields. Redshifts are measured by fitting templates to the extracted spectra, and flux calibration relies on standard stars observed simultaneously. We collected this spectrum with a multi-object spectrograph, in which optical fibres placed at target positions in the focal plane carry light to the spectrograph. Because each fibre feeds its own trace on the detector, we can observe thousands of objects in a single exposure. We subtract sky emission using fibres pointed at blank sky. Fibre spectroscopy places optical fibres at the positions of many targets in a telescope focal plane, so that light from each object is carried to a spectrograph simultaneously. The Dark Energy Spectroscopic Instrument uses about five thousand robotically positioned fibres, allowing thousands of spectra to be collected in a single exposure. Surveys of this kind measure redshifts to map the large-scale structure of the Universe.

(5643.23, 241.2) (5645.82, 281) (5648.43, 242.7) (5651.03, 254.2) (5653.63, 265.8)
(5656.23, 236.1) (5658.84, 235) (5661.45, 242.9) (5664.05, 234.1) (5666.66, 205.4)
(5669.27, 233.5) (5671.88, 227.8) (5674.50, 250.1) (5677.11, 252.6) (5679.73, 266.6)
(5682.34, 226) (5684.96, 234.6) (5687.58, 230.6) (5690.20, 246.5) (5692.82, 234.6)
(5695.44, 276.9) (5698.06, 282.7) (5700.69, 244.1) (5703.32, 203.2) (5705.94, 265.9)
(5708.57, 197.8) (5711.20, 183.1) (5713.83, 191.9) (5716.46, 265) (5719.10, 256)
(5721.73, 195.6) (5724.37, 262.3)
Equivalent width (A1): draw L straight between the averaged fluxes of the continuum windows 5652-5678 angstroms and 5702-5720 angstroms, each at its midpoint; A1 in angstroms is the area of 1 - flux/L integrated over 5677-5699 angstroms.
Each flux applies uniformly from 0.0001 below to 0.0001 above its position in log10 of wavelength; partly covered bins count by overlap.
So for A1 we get -1.8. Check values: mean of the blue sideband 238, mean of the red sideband 222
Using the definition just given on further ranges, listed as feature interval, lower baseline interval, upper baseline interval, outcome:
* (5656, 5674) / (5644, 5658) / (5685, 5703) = 1.5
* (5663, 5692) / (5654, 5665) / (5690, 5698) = 1.4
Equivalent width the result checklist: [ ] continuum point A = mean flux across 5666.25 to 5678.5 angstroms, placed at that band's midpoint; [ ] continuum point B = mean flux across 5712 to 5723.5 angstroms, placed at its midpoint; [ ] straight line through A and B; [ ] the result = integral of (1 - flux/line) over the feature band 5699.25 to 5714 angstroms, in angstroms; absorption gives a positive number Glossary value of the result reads 0.8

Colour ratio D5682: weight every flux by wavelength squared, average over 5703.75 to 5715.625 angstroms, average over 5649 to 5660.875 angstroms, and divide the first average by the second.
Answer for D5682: 0.87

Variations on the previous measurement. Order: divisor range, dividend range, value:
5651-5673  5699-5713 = 0.94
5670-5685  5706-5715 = 0.84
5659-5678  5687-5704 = 1.06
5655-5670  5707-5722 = 0.96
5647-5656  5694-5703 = 1.05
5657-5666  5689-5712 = 1.03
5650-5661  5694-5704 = 1.05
